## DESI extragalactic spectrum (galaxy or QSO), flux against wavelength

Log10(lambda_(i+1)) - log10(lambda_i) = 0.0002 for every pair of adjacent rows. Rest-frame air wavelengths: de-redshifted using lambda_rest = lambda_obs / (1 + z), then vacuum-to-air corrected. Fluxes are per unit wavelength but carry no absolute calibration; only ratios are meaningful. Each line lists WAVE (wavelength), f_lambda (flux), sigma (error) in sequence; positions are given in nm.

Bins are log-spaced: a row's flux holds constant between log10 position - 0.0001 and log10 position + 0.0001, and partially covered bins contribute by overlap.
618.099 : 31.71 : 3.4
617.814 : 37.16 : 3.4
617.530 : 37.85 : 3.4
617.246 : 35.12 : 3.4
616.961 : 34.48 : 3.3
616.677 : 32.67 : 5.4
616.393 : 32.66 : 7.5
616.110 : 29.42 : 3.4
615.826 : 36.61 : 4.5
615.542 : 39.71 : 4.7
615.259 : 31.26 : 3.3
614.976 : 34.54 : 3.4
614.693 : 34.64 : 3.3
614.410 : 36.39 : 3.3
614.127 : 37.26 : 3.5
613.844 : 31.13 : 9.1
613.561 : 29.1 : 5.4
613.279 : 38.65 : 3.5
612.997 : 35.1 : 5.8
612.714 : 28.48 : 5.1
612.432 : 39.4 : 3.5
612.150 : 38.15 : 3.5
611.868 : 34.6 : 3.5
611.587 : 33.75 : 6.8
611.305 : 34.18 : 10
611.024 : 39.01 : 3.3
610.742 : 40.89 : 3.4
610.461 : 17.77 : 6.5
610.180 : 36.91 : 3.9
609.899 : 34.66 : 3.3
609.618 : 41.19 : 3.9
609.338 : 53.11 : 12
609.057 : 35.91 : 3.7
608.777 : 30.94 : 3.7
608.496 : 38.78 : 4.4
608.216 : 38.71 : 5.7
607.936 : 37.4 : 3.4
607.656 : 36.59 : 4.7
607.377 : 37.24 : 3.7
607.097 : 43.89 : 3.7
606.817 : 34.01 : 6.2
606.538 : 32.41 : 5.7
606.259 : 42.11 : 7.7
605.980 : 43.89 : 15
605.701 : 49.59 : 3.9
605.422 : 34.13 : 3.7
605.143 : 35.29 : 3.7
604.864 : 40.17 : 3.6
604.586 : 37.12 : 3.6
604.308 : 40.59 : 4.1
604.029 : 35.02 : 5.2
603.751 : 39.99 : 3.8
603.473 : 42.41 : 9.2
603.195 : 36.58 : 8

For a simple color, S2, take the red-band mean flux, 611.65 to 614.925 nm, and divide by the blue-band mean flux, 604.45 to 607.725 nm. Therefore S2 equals 0.9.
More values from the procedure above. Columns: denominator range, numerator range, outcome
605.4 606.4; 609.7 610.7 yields 0.73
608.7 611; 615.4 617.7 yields 0.95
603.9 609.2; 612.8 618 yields 0.91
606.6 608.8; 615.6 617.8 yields 0.92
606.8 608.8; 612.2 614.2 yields 0.91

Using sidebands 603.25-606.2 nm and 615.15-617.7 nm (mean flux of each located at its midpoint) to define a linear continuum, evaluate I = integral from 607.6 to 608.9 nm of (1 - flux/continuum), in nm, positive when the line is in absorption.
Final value 0.06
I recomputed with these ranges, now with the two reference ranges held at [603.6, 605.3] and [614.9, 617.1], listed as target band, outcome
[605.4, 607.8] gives -0.15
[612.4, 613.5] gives 0.01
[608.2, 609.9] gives -0.14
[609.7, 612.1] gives 0.09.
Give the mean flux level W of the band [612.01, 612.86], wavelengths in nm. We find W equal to 35.3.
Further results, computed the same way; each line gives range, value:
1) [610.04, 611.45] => 33.7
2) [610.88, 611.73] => 35.7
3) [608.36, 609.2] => 35.2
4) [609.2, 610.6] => 36.7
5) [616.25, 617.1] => 33.3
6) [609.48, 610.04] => 37.9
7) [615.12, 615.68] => 35.5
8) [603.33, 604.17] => 39.1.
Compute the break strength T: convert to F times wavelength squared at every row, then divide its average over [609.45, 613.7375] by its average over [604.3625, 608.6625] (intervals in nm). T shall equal 0.9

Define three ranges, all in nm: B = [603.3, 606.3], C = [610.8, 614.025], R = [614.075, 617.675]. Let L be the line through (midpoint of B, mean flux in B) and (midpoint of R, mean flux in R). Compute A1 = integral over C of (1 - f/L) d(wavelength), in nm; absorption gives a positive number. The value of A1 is 0.13 nm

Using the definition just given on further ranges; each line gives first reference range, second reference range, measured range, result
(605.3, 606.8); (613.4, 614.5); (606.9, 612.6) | -0.03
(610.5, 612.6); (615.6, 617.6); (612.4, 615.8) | 0.06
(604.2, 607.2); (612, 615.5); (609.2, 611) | -0.03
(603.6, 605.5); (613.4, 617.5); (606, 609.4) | -0.16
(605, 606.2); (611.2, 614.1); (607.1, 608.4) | 0.02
